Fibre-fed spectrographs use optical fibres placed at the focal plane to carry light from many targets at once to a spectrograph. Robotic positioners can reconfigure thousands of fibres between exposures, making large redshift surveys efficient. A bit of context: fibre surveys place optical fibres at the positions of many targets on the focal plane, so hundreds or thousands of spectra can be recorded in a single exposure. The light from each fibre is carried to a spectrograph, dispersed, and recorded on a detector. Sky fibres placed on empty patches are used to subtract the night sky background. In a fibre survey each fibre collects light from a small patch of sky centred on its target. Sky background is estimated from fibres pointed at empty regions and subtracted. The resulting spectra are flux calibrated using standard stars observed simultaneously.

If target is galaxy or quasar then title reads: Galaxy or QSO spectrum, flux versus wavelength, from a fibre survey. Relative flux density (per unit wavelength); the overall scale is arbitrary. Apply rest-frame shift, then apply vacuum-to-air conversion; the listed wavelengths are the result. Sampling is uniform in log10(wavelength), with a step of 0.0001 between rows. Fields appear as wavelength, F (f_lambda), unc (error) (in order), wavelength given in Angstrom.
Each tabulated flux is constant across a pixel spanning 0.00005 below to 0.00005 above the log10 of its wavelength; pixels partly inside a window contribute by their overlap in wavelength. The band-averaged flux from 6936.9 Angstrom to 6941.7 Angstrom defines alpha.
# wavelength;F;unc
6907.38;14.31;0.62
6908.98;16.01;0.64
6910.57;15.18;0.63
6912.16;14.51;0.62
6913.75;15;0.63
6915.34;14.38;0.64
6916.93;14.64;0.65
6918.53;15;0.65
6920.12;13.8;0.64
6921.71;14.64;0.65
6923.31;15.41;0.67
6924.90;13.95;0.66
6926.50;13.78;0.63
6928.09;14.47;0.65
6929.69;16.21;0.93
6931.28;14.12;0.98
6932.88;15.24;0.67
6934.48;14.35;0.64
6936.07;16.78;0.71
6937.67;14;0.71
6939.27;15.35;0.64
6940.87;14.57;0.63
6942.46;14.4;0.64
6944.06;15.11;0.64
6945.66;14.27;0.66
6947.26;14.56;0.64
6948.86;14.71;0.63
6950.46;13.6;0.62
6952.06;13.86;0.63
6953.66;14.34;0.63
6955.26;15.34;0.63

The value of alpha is 14.7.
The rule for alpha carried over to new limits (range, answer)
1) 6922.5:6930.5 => 14.8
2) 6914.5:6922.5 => 14.5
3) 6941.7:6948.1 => 14.6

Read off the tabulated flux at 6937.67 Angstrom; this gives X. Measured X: 14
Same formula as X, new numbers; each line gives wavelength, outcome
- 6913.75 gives 15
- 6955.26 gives 15.34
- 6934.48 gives 14.35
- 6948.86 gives 14.71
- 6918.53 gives 15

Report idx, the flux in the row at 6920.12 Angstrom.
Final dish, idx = 13.8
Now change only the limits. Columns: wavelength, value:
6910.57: 15.18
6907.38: 14.31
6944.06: 15.11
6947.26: 14.56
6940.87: 14.57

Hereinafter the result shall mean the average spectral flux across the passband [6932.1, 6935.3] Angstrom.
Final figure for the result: 14.8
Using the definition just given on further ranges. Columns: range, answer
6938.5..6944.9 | 14.9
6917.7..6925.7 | 14.6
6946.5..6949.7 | 14.6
